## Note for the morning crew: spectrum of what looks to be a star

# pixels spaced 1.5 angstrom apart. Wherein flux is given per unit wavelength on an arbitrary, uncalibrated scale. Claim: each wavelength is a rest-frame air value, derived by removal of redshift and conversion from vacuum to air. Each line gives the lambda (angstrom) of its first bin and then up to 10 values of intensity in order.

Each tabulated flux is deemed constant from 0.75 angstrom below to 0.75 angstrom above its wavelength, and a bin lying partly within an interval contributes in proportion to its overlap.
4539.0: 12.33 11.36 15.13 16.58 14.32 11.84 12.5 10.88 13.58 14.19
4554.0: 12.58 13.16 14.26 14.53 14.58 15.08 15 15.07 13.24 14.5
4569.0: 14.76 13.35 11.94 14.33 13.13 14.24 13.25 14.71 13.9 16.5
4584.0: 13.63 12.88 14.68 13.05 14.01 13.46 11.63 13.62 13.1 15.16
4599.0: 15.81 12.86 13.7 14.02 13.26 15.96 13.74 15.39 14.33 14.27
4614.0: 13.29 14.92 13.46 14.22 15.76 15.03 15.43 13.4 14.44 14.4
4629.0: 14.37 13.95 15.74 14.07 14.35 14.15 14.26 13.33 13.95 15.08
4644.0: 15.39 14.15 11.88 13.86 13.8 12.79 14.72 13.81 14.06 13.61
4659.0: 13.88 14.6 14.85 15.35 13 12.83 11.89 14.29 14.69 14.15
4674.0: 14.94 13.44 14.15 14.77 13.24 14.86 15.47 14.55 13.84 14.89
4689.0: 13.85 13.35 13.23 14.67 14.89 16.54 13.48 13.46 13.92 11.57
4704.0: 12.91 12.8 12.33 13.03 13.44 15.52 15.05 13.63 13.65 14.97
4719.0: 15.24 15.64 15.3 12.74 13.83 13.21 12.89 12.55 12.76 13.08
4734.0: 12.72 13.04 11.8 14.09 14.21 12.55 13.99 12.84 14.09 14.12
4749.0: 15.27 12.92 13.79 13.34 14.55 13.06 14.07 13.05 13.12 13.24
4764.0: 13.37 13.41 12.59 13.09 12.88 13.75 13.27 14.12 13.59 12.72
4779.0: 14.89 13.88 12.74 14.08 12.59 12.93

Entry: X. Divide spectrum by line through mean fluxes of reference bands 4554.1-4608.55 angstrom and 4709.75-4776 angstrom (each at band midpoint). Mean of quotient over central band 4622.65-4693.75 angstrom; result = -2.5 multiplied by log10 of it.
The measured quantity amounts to -0.02 mag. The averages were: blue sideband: 14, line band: 14.1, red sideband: 13.6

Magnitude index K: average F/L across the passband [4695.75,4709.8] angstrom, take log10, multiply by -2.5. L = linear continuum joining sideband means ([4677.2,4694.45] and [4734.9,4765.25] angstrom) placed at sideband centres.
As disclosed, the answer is 0.06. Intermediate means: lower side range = 14.3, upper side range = 13.5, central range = 13.3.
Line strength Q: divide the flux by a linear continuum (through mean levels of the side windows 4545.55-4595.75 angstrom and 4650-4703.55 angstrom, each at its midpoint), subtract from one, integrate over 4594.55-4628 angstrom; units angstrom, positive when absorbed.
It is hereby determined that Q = -1.3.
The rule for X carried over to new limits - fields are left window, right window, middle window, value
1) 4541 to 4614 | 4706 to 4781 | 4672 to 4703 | -0.04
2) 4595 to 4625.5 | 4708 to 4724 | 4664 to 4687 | 0.03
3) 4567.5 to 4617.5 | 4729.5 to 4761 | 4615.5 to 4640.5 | -0.04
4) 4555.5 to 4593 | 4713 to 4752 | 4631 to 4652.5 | -0.01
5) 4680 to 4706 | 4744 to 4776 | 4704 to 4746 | 0.02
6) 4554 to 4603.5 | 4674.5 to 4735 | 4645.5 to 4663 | 0.01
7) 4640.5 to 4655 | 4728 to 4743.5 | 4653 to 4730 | -0.04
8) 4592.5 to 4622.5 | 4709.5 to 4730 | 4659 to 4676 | 0.01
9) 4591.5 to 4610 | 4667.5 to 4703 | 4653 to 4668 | 0.01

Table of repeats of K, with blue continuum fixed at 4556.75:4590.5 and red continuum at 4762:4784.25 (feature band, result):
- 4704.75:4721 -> -0.04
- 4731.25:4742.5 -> 0.04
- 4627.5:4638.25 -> -0.04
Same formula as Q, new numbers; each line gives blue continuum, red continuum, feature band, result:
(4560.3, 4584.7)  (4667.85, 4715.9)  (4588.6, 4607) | 0.4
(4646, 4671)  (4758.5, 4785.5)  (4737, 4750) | -0.3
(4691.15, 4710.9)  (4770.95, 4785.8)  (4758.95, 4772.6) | 0.4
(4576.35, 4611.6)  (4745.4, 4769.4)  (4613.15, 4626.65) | -0.5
